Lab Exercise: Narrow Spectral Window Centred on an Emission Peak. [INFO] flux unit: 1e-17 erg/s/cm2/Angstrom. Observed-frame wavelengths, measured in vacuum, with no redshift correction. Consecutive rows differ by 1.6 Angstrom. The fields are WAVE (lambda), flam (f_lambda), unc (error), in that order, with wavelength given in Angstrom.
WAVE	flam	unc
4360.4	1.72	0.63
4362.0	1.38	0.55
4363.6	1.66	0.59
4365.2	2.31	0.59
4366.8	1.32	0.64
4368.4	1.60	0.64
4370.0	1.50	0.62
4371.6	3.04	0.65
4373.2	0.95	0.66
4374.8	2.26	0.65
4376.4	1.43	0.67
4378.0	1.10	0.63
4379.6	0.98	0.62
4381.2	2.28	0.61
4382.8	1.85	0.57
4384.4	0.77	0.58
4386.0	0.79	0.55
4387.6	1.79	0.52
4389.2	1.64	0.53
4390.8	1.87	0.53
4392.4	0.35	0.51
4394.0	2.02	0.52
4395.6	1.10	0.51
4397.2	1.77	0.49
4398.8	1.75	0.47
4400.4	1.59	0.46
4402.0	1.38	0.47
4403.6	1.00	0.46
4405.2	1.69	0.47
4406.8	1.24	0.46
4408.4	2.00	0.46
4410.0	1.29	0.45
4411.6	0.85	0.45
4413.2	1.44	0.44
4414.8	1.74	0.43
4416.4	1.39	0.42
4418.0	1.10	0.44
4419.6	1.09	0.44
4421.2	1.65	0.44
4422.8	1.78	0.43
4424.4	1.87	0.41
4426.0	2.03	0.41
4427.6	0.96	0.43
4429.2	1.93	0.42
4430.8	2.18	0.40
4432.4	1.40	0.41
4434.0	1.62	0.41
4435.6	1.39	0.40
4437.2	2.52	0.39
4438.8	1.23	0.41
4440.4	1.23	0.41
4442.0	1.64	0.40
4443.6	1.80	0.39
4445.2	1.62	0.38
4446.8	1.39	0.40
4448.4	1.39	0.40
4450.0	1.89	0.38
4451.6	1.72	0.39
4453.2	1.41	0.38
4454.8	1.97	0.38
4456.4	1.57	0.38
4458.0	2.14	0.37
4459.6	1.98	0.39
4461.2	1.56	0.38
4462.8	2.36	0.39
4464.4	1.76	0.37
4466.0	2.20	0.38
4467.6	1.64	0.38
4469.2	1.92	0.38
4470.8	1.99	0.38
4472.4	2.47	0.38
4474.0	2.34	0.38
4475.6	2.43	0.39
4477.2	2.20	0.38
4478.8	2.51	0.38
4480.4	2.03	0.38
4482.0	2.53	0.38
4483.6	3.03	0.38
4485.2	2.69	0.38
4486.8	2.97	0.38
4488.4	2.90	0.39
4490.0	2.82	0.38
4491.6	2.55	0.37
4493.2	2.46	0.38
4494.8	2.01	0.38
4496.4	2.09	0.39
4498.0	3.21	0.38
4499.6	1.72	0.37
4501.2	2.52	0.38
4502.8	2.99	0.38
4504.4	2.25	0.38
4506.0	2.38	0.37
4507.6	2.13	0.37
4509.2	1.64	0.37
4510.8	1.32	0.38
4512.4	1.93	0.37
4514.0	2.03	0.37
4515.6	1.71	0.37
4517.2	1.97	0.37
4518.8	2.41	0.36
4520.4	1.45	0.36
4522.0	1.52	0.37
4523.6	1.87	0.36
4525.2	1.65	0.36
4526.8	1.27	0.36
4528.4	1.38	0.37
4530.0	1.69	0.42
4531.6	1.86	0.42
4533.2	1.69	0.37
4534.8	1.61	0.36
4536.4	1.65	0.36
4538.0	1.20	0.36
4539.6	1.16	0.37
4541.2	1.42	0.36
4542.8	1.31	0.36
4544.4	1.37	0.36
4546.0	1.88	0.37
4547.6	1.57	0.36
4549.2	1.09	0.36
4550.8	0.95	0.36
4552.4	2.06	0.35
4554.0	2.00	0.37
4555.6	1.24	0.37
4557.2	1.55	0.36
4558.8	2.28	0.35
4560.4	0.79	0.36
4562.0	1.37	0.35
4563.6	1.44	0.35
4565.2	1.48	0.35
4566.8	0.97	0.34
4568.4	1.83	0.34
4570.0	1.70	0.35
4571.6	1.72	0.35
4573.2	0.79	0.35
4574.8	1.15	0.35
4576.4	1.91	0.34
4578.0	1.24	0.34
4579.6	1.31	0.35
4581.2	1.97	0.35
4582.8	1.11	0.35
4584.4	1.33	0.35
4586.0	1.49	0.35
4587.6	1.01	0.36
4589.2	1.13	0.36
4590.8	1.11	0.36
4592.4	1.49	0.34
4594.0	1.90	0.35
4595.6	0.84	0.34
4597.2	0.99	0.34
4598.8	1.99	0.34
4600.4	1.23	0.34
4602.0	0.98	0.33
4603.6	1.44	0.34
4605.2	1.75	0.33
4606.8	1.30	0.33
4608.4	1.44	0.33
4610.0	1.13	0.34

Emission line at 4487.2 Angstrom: Mg II 2798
